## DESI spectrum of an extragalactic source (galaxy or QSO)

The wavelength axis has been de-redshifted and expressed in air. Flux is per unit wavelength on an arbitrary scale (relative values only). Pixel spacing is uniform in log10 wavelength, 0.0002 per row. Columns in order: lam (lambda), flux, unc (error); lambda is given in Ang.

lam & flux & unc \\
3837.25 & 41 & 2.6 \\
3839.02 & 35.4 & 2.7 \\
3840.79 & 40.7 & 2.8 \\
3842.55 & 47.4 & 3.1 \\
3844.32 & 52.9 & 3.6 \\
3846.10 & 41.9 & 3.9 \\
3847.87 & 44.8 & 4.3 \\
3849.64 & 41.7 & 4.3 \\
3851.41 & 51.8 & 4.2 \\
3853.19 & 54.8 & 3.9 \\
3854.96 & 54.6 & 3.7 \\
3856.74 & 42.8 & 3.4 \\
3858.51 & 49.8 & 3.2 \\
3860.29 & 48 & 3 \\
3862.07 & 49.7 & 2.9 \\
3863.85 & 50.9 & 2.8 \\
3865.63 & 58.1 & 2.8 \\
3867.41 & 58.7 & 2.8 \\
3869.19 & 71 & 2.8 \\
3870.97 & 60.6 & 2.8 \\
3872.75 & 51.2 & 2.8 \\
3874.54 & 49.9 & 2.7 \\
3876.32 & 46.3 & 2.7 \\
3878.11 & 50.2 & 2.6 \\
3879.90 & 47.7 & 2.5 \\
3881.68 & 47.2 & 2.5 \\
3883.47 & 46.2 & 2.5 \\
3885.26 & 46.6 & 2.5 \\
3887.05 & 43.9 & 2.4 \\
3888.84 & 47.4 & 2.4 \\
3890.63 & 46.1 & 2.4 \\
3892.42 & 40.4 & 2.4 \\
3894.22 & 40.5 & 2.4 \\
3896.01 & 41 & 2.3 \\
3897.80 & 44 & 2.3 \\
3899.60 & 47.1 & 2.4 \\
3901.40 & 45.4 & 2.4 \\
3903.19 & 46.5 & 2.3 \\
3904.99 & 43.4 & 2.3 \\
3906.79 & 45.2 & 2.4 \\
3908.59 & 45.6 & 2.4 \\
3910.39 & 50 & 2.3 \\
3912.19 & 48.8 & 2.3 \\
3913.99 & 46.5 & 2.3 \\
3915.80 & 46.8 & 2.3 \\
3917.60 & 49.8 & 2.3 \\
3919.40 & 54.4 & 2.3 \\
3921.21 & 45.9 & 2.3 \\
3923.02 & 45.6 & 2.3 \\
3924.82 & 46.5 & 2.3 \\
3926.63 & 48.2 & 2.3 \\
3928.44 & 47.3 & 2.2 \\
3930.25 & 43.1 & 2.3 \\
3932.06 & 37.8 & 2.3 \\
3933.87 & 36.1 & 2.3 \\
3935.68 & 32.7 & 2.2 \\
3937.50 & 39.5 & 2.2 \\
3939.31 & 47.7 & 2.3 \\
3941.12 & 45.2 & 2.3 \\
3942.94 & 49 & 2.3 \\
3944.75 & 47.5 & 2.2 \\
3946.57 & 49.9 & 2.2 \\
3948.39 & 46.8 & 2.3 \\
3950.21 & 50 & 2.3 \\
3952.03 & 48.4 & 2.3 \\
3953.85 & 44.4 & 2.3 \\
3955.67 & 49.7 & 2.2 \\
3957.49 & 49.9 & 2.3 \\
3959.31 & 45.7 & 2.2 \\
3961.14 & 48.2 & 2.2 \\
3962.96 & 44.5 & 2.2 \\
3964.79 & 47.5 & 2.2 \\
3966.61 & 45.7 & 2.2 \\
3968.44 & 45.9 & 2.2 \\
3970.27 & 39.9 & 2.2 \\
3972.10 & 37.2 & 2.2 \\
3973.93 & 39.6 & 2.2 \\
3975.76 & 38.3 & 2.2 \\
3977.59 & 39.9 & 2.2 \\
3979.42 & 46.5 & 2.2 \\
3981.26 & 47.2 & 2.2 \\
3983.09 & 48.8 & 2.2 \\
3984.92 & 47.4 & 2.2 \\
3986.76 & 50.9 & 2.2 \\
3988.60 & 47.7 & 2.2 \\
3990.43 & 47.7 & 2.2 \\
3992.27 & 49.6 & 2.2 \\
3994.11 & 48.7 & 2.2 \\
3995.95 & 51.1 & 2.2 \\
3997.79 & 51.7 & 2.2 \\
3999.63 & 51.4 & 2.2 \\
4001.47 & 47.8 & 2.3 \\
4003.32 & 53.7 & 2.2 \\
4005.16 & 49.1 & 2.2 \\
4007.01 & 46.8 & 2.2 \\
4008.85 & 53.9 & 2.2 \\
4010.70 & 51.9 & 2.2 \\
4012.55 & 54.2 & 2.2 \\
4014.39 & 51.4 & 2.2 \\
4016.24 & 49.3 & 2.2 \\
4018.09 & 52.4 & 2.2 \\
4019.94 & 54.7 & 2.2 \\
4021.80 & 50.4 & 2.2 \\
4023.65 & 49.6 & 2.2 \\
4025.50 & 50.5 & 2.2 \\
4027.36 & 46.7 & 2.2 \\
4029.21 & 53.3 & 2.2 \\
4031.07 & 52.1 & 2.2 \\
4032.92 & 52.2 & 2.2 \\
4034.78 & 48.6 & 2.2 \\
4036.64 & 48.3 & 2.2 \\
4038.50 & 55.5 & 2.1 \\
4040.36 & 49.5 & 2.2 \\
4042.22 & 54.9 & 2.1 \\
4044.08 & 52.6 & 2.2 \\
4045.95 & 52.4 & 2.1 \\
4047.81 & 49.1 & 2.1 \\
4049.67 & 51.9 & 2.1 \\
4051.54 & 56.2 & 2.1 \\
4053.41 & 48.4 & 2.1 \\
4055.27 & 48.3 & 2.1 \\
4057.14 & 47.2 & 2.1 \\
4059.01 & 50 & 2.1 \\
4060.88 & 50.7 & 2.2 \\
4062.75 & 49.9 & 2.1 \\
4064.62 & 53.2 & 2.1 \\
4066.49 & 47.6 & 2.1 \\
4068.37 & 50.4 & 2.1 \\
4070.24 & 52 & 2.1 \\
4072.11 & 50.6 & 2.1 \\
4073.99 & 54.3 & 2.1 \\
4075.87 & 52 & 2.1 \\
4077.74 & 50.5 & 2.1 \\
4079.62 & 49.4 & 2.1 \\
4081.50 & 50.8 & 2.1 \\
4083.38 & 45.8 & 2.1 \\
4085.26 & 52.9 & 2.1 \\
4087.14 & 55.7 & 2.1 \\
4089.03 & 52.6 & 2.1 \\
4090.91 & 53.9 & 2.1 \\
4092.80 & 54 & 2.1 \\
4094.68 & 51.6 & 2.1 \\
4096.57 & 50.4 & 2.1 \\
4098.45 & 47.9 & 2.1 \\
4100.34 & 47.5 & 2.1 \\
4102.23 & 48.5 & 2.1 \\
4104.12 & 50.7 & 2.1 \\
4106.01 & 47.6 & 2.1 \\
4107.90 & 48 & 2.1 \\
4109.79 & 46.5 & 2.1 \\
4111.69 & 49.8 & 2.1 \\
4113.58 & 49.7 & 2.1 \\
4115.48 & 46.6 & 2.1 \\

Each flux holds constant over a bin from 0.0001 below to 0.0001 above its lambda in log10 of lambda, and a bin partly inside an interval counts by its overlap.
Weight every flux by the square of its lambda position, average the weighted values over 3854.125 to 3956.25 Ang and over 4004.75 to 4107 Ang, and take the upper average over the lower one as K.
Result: 1.16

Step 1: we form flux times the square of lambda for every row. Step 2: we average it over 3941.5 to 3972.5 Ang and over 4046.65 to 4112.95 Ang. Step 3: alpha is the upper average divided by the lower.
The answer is 1.15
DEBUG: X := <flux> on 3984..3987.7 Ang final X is 49.1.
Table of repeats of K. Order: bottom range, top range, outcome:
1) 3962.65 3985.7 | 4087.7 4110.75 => 1.22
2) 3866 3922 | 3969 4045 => 1.08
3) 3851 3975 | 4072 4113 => 1.17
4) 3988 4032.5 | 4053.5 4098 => 1.04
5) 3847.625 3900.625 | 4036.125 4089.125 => 1.14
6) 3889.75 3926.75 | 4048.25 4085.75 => 1.19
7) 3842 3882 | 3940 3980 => 0.94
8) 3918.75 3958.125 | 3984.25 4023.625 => 1.15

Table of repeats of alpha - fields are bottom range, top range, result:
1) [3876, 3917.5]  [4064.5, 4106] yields 1.22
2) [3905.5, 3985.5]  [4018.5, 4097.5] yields 1.19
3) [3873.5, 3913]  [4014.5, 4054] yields 1.20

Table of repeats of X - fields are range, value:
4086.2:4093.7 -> 54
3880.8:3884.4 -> 46.7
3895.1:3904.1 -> 44.8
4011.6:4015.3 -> 52.9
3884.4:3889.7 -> 46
